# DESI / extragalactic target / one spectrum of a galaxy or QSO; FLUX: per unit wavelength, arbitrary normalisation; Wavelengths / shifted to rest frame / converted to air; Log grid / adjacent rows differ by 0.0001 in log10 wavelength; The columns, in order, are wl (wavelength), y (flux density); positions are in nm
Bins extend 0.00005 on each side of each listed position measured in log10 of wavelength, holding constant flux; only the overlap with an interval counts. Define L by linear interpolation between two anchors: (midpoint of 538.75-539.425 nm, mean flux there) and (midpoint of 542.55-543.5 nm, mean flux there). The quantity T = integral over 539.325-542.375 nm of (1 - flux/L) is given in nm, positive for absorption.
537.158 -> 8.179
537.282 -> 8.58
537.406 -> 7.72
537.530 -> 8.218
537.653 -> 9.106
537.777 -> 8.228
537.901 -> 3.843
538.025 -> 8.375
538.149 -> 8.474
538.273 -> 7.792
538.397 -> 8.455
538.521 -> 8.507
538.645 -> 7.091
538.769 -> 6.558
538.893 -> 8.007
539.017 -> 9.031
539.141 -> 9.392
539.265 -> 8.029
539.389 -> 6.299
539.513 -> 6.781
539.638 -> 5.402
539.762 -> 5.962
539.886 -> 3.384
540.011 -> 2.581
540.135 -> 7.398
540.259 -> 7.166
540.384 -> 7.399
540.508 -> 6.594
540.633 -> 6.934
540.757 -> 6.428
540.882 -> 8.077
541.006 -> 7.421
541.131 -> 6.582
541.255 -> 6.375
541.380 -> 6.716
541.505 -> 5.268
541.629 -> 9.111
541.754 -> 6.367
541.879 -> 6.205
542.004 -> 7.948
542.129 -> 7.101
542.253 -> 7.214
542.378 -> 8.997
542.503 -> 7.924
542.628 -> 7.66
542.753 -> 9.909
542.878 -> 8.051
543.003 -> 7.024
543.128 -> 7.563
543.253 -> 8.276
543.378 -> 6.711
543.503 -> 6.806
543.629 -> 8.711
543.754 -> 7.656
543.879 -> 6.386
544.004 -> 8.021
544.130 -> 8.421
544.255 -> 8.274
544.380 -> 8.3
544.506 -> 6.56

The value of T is 0.52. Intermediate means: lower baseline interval 8.04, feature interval 6.58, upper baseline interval 7.82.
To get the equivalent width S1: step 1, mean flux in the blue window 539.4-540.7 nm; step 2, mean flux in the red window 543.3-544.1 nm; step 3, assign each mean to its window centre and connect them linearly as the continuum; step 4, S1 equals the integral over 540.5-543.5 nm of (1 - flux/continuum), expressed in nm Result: -0.267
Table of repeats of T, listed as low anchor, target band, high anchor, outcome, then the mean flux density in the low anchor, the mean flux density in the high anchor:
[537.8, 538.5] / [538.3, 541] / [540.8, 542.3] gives 0.13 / 7.49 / 7.02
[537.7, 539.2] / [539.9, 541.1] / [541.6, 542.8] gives 0.19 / 7.82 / 7.78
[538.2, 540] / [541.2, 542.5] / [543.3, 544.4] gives 0.04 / 7.07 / 7.68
